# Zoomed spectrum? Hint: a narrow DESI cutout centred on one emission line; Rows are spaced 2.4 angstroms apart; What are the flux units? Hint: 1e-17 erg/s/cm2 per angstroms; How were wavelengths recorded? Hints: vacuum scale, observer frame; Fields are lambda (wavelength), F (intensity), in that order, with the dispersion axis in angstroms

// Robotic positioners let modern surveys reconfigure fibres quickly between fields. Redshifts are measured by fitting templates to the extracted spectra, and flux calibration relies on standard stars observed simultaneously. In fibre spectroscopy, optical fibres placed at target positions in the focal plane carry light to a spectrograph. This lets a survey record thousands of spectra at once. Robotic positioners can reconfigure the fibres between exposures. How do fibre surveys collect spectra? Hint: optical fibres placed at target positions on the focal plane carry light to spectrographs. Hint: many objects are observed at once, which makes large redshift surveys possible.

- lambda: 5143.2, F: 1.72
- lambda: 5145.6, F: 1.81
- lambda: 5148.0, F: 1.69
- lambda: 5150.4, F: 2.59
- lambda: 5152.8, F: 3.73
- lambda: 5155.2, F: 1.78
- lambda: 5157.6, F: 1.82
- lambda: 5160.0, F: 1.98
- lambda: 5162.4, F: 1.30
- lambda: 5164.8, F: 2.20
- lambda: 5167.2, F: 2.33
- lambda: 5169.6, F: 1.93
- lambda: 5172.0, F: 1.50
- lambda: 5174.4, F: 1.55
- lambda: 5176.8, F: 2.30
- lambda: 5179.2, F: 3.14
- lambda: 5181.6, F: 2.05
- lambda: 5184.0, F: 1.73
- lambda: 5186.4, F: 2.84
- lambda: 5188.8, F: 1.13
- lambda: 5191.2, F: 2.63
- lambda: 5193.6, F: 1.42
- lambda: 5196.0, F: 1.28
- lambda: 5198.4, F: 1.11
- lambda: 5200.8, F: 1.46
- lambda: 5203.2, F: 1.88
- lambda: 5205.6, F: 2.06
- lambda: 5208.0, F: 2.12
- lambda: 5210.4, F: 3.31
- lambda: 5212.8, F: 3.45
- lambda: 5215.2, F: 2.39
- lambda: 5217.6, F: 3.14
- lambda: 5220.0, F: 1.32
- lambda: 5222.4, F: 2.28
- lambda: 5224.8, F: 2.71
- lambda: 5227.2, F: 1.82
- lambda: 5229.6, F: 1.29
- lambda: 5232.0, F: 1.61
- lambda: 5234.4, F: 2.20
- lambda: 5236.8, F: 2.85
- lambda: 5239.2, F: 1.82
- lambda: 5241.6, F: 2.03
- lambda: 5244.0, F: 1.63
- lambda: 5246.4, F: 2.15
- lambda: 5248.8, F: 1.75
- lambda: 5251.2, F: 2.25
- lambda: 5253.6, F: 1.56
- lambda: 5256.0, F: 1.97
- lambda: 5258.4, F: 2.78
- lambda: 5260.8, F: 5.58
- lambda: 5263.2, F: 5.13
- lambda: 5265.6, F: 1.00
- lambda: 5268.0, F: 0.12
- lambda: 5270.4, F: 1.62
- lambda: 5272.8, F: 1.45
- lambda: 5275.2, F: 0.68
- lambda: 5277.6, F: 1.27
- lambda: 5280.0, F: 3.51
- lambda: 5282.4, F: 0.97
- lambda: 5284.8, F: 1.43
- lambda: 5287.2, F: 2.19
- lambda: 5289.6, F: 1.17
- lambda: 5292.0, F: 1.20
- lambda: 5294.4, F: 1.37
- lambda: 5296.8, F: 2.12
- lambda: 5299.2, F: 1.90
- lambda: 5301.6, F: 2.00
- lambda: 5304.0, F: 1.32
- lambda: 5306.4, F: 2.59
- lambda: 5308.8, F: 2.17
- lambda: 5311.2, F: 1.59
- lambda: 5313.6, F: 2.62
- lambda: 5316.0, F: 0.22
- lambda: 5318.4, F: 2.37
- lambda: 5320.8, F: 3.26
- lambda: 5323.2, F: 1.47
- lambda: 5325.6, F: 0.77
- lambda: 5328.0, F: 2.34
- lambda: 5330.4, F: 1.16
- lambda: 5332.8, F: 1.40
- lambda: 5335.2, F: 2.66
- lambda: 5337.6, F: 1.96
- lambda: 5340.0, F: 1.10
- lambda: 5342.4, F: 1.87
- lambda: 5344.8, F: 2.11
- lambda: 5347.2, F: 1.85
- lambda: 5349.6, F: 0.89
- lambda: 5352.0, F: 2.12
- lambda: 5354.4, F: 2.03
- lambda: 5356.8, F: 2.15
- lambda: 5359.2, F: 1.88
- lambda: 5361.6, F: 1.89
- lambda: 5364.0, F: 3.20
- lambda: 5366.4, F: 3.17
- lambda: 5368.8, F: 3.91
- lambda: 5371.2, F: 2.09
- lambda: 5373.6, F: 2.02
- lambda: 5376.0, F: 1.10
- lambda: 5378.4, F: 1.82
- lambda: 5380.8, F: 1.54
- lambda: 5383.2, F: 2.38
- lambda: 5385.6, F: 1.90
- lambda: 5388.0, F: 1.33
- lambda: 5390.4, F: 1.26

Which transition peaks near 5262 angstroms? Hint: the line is H-beta 4861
